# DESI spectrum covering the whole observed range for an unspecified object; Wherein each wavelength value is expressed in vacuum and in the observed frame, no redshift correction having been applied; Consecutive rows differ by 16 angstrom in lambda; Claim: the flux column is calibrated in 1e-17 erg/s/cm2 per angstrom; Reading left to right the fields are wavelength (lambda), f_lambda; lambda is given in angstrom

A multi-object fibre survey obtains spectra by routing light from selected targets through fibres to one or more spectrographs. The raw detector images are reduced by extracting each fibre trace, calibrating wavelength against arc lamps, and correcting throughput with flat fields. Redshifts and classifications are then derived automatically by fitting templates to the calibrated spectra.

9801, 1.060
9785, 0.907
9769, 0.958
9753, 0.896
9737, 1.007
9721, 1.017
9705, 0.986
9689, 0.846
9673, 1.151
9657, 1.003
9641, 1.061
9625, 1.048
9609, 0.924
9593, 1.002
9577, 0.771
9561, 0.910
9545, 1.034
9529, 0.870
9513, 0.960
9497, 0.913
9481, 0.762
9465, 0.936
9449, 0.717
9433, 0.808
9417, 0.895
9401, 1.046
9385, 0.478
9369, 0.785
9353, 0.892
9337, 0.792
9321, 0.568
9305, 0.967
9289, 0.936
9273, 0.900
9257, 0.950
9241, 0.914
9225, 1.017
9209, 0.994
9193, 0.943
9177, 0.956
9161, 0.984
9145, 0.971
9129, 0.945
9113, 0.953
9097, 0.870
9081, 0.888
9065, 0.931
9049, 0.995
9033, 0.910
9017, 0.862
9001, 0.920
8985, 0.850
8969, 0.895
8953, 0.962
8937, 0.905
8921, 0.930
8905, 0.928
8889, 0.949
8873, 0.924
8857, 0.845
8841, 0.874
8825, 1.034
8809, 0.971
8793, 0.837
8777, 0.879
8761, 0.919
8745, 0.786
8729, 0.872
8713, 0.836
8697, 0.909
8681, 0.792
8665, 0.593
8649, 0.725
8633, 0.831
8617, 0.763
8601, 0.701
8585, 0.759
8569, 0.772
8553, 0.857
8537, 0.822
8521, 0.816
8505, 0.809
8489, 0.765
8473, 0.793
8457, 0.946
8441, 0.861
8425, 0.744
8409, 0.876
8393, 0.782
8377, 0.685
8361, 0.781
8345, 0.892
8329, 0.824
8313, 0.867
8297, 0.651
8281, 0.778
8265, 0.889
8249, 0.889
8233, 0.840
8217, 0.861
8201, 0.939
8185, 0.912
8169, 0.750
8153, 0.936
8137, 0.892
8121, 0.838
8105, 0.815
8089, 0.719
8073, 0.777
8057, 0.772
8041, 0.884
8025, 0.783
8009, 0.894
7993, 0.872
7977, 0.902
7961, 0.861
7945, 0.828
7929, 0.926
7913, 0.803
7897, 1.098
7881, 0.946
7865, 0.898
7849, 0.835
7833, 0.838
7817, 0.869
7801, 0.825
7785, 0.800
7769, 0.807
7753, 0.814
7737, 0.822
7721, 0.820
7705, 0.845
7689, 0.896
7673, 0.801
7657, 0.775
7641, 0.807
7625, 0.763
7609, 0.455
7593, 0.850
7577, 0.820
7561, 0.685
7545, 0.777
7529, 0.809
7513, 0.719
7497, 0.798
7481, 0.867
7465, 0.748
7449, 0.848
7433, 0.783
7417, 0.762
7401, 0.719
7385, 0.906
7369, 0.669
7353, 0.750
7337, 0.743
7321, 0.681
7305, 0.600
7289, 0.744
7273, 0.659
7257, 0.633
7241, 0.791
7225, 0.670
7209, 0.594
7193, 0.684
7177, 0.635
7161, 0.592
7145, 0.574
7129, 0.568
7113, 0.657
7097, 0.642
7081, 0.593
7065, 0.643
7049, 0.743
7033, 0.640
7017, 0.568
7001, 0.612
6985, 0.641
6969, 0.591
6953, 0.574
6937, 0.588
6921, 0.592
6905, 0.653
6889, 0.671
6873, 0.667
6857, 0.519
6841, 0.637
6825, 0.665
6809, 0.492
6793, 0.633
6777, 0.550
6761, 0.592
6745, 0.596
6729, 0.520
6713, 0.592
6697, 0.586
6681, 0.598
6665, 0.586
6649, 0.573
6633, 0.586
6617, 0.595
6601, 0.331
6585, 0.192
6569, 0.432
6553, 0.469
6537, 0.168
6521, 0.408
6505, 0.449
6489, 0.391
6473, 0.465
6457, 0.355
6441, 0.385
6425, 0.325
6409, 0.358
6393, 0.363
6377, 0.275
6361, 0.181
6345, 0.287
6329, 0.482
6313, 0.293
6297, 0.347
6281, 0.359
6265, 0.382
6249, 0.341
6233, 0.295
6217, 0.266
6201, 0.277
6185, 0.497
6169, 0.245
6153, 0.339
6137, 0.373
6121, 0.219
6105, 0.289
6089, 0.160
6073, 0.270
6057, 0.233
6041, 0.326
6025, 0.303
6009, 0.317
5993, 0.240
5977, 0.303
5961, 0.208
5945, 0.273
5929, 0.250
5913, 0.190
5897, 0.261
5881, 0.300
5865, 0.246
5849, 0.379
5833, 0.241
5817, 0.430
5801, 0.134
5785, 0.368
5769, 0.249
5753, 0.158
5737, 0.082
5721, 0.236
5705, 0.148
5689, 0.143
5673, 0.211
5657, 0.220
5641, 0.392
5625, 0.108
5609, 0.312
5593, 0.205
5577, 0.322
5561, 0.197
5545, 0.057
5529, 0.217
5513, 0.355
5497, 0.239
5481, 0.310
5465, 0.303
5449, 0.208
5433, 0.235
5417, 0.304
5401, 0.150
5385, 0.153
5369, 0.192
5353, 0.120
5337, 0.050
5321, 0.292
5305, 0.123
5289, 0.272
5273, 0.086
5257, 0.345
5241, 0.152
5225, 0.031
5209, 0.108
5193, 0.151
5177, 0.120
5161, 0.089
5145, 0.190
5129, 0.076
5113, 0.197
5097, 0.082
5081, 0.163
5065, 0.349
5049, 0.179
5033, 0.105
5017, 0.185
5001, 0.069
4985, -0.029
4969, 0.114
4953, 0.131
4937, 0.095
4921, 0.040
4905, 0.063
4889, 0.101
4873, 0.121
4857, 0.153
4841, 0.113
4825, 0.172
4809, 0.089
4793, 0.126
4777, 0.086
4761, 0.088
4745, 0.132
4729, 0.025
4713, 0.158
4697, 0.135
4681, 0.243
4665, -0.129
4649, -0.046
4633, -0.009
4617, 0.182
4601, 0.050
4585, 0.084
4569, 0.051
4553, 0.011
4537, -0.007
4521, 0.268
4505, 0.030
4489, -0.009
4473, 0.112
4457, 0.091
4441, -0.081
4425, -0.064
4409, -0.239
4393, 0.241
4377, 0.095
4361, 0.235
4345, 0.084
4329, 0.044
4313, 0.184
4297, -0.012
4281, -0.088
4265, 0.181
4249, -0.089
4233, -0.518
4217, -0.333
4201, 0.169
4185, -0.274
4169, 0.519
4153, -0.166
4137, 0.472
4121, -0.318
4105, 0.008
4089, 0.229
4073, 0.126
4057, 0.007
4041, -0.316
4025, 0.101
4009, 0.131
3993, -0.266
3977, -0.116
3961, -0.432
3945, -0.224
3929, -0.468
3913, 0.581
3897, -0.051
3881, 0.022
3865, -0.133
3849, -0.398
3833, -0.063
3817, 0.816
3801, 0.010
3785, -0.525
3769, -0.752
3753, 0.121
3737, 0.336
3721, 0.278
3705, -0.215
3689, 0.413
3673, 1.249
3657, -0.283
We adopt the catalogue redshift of 0.660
